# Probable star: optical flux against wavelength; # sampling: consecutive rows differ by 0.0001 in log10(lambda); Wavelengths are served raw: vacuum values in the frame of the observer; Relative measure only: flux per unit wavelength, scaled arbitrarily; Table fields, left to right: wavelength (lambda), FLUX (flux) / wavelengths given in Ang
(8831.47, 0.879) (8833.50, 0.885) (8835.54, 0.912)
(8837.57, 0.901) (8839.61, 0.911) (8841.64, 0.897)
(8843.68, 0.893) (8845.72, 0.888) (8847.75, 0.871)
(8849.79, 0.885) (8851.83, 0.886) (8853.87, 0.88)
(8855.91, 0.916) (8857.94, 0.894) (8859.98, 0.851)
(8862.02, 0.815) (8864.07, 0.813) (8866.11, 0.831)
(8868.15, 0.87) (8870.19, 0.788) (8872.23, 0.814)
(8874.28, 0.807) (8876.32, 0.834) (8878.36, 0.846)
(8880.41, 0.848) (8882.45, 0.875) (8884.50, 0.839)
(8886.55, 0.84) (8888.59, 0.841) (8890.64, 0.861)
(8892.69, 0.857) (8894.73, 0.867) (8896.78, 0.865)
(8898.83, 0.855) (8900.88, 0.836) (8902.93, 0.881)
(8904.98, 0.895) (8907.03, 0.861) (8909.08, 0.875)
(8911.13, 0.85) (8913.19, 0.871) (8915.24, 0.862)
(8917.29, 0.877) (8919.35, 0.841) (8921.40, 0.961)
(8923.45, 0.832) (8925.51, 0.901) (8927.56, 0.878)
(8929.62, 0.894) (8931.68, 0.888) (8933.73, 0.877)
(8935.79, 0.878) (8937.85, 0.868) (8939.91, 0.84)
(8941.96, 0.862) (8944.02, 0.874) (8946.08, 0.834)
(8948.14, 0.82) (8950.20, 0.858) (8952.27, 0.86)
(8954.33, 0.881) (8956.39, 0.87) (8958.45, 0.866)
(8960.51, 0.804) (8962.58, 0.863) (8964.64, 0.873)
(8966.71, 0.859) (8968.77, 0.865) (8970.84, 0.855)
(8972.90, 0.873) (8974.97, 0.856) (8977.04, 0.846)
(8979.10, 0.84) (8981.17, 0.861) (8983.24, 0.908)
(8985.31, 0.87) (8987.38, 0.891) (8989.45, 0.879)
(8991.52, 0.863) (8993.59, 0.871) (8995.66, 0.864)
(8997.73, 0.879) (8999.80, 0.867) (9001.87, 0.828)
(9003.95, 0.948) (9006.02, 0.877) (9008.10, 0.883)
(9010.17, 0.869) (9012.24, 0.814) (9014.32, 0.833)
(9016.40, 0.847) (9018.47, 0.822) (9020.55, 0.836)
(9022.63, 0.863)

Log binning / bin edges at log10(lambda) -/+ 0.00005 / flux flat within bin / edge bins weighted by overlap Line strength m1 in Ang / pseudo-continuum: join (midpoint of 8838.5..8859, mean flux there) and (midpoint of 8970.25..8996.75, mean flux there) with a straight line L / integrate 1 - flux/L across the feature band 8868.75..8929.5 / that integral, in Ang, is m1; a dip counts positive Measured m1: 1.7 Ang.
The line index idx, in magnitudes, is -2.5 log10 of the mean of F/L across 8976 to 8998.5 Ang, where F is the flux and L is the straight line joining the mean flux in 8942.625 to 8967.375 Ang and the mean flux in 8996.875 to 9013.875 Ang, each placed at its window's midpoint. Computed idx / -0.01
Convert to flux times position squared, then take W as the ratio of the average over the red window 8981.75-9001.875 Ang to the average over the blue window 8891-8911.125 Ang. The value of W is 1.03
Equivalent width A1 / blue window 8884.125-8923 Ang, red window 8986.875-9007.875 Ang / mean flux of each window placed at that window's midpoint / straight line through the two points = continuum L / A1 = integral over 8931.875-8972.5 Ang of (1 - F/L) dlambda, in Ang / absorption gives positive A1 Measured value 0.6 Ang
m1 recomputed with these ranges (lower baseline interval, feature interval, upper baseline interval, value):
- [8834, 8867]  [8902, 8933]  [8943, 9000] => -0.3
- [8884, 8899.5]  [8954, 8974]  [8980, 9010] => 0.2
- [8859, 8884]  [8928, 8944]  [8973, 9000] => -0.4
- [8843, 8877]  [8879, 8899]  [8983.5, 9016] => 0.1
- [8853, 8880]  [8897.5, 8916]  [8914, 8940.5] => 0.0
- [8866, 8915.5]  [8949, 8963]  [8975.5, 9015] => 0.1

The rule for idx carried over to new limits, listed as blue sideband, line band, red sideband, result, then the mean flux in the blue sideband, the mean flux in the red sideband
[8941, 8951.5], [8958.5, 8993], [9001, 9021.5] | -0.01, 0.849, 0.856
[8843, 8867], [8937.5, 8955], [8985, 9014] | 0.02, 0.868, 0.871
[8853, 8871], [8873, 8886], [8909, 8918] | 0.02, 0.852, 0.866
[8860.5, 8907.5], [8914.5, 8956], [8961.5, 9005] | -0.01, 0.845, 0.869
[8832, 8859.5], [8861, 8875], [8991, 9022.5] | 0.09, 0.893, 0.86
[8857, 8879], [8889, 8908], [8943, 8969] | -0.03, 0.833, 0.856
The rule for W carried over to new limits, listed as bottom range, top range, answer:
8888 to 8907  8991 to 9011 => 1.04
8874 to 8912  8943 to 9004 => 1.03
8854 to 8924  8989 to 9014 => 1.04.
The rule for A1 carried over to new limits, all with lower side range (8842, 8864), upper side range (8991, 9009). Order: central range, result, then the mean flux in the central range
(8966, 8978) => 0.2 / 0.859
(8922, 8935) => -0.1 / 0.881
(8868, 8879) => 0.7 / 0.823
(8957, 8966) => 0.2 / 0.852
